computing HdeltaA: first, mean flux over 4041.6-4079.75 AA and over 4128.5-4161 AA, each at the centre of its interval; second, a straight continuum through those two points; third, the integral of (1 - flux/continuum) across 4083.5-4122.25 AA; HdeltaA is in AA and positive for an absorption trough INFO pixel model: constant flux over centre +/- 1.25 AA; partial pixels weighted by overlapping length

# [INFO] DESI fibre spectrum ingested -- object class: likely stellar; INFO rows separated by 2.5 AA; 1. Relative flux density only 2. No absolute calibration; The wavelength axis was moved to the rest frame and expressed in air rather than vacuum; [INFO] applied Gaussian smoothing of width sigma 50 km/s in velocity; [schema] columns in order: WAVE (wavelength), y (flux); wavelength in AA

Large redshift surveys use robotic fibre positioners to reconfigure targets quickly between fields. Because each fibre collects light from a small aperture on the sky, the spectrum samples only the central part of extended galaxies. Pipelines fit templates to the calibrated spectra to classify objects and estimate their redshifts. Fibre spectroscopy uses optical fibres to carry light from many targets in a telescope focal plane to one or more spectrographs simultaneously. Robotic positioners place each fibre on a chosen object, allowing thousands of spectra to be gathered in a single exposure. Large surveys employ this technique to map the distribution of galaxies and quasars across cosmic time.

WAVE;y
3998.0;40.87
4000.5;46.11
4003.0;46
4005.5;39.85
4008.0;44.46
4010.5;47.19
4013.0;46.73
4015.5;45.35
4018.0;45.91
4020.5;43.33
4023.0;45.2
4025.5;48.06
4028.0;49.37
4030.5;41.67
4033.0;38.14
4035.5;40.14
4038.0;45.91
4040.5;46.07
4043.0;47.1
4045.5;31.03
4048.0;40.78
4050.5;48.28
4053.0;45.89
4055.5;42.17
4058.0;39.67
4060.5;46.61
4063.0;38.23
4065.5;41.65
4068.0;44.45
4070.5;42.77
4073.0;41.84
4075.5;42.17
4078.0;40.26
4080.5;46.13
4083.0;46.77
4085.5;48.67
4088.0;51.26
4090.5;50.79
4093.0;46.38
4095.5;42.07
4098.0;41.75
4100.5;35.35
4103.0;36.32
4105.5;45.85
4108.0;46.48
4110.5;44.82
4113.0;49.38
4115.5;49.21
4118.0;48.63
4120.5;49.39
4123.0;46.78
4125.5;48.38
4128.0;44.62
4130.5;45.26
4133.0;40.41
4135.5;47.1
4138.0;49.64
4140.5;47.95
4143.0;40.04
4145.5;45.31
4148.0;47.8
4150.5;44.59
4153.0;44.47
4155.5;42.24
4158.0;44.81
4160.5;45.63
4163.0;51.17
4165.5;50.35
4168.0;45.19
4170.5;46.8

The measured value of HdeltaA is -1.9 AA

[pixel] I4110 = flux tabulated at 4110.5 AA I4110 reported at 44.82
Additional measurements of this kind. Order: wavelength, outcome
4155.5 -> 42.24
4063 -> 38.23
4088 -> 51.26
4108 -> 46.48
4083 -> 46.77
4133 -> 40.41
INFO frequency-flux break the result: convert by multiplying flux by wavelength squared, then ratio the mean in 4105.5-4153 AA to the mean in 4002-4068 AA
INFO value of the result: 1.11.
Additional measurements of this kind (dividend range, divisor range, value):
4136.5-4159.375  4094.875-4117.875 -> 1.05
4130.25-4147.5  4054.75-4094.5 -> 1.05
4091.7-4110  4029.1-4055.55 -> 1.02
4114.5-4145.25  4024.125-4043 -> 1.10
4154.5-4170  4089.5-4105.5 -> 1.14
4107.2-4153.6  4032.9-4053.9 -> 1.13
